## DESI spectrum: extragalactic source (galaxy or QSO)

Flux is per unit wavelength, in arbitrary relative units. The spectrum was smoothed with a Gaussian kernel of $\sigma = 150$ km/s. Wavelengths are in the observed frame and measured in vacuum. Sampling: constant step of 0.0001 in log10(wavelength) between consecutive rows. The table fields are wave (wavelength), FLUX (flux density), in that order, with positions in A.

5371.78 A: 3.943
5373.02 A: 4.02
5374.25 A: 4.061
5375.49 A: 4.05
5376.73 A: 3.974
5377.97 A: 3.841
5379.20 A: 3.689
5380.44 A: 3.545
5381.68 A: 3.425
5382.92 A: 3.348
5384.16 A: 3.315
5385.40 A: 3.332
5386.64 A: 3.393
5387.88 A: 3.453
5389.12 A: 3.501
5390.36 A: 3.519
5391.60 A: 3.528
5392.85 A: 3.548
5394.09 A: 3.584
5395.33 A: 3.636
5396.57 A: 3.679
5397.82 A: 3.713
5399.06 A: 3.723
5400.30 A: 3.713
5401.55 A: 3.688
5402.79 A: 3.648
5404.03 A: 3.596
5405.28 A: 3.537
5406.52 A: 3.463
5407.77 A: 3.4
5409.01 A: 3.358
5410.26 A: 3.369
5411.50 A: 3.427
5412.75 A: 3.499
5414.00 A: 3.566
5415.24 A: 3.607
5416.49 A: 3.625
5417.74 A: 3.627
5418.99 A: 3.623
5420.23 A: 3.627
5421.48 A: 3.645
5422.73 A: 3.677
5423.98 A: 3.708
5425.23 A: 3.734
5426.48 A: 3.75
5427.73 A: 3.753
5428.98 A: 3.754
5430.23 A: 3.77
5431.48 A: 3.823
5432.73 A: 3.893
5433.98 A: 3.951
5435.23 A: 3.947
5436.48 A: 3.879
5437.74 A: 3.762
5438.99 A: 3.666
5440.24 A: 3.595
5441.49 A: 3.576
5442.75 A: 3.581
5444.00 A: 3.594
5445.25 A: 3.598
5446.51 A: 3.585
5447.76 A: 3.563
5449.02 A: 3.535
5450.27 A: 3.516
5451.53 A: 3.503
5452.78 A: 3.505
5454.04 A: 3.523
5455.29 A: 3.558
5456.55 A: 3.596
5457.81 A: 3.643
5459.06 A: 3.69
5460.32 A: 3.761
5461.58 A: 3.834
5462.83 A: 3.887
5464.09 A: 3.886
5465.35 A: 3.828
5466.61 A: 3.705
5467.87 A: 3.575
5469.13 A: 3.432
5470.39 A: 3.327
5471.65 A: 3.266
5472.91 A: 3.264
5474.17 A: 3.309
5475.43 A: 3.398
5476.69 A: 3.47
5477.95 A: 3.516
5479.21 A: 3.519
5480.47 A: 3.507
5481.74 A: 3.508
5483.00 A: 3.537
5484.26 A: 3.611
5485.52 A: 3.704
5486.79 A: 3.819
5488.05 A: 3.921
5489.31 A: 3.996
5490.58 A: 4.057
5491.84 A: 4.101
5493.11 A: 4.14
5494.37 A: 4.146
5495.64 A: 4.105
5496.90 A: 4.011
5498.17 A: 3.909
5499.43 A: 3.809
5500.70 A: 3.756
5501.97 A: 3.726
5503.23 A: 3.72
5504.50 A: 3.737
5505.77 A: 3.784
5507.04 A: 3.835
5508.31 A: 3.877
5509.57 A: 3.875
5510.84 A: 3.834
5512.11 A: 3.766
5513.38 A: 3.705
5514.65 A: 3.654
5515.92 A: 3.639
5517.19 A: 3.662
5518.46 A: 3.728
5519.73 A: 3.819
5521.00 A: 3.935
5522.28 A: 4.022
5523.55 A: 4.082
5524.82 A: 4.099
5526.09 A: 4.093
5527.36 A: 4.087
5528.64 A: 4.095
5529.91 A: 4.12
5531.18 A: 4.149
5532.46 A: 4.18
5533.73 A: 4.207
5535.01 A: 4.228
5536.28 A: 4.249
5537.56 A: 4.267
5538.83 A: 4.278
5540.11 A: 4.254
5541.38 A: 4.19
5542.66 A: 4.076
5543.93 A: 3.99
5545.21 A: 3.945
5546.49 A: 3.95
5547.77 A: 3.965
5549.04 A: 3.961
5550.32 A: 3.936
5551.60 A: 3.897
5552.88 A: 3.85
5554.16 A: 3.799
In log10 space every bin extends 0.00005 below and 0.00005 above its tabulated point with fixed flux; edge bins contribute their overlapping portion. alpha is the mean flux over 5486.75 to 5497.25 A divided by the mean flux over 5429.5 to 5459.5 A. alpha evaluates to 1.1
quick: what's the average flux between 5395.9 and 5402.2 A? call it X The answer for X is 3.7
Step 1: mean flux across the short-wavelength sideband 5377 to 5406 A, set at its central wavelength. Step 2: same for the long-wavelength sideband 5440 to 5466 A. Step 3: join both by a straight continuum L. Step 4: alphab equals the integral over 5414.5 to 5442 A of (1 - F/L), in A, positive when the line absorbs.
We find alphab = -0.9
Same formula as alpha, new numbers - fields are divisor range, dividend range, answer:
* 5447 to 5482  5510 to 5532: 1.10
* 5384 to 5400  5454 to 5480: 1.01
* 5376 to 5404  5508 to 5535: 1.10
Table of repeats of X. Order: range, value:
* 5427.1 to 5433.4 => 3.8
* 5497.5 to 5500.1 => 3.86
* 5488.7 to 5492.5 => 4.04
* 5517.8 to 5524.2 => 3.92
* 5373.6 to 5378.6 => 3.99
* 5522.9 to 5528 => 4.09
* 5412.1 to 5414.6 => 3.52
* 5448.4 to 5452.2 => 3.52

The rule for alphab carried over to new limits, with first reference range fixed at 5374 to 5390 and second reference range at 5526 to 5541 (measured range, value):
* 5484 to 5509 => 0.93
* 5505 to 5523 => 1.38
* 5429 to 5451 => 0.72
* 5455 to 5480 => 2.27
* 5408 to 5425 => 0.76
